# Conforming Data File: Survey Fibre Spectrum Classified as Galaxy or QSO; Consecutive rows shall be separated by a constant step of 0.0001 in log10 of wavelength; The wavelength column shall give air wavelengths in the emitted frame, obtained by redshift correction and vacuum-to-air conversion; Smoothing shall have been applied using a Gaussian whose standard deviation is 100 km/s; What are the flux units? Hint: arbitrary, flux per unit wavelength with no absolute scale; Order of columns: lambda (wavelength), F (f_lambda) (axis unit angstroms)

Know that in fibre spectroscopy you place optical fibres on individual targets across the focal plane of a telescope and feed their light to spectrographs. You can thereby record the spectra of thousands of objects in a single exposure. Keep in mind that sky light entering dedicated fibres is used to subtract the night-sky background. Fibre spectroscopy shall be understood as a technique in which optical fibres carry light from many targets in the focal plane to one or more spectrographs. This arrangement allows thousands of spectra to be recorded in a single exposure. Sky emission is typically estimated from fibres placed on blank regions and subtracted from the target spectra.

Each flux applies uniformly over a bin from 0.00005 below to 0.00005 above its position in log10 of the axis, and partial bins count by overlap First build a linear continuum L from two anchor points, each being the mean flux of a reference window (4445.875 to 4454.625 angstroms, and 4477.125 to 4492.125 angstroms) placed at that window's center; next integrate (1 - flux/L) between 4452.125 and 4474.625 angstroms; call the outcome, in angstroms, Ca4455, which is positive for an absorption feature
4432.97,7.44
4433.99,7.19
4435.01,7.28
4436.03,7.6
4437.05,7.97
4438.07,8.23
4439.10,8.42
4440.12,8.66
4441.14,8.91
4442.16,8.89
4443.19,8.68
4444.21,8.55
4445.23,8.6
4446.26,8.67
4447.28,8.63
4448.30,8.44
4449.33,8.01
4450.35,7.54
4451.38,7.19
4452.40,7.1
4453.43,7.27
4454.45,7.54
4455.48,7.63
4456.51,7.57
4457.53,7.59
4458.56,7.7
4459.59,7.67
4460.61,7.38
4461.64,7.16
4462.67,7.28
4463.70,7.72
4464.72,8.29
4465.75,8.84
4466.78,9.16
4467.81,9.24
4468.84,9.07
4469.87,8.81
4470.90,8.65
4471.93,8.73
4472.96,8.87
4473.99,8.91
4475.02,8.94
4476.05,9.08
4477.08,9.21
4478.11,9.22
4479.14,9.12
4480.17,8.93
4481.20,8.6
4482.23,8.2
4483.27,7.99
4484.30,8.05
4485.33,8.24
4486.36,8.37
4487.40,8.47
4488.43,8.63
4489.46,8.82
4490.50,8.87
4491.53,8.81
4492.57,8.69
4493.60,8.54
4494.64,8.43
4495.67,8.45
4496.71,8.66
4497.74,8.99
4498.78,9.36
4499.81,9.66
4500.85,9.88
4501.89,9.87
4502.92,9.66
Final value 0.1 angstroms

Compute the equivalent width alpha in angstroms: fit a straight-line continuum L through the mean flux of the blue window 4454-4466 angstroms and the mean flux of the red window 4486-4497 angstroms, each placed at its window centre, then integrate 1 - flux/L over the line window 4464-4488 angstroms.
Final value -1.74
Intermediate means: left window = 7.67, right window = 8.61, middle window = 8.73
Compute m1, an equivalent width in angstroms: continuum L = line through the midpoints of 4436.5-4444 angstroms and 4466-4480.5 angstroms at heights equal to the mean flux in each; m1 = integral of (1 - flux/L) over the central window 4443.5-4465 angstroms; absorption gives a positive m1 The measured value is 2.3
